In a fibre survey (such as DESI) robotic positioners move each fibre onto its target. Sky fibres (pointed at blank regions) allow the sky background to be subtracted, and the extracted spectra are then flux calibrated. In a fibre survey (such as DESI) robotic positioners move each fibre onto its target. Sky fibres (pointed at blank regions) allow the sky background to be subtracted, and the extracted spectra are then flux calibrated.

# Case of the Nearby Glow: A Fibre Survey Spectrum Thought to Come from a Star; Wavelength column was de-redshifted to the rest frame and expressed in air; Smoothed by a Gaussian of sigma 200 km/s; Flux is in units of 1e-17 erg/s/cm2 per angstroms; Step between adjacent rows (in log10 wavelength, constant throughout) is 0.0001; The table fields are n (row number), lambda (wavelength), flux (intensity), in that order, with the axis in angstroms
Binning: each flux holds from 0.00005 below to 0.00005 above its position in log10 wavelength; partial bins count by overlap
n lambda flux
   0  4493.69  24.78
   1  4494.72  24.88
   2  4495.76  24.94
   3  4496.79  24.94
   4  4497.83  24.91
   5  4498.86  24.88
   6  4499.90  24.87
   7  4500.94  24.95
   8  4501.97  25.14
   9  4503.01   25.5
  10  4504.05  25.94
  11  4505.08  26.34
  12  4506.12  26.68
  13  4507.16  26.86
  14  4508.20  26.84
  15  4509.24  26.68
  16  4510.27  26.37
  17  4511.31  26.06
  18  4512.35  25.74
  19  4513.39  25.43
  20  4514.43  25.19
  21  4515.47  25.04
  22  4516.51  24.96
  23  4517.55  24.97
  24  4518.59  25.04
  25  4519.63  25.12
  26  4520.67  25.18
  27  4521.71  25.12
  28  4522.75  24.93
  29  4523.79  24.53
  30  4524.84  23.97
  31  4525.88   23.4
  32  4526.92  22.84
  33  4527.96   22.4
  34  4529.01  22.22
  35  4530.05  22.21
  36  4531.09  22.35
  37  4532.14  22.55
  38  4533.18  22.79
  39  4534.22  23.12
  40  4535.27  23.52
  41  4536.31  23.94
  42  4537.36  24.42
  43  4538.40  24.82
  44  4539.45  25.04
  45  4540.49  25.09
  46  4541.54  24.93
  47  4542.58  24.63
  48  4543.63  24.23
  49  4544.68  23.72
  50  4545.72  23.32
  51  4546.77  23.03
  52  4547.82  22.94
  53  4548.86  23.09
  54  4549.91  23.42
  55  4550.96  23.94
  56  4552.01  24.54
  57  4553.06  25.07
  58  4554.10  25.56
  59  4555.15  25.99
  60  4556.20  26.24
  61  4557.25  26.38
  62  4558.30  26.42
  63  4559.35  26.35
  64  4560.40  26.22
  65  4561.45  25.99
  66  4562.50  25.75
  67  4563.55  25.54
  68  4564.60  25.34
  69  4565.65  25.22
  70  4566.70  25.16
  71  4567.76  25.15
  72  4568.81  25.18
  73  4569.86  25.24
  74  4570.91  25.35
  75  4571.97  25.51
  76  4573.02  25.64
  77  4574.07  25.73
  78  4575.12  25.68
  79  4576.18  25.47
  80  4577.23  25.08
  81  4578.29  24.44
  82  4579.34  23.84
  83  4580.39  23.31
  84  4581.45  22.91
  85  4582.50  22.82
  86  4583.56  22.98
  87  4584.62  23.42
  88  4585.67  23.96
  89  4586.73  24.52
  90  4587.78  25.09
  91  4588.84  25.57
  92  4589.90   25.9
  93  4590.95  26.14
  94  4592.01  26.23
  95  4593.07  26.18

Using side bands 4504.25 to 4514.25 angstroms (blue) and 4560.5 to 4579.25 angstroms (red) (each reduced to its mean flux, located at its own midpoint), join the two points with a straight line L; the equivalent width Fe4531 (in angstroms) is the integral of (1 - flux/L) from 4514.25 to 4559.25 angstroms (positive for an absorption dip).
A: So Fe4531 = 2.8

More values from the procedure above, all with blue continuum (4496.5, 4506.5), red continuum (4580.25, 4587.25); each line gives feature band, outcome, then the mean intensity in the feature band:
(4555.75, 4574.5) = -1.4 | 25.7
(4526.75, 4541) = 0.7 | 23.4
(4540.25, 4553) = 0.2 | 23.9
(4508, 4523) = -0.3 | 25.5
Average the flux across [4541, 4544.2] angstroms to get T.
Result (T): 24.5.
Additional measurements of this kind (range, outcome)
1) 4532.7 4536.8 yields 23.4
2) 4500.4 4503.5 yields 25.2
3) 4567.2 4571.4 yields 25.2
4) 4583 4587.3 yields 23.7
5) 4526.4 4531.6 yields 22.4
